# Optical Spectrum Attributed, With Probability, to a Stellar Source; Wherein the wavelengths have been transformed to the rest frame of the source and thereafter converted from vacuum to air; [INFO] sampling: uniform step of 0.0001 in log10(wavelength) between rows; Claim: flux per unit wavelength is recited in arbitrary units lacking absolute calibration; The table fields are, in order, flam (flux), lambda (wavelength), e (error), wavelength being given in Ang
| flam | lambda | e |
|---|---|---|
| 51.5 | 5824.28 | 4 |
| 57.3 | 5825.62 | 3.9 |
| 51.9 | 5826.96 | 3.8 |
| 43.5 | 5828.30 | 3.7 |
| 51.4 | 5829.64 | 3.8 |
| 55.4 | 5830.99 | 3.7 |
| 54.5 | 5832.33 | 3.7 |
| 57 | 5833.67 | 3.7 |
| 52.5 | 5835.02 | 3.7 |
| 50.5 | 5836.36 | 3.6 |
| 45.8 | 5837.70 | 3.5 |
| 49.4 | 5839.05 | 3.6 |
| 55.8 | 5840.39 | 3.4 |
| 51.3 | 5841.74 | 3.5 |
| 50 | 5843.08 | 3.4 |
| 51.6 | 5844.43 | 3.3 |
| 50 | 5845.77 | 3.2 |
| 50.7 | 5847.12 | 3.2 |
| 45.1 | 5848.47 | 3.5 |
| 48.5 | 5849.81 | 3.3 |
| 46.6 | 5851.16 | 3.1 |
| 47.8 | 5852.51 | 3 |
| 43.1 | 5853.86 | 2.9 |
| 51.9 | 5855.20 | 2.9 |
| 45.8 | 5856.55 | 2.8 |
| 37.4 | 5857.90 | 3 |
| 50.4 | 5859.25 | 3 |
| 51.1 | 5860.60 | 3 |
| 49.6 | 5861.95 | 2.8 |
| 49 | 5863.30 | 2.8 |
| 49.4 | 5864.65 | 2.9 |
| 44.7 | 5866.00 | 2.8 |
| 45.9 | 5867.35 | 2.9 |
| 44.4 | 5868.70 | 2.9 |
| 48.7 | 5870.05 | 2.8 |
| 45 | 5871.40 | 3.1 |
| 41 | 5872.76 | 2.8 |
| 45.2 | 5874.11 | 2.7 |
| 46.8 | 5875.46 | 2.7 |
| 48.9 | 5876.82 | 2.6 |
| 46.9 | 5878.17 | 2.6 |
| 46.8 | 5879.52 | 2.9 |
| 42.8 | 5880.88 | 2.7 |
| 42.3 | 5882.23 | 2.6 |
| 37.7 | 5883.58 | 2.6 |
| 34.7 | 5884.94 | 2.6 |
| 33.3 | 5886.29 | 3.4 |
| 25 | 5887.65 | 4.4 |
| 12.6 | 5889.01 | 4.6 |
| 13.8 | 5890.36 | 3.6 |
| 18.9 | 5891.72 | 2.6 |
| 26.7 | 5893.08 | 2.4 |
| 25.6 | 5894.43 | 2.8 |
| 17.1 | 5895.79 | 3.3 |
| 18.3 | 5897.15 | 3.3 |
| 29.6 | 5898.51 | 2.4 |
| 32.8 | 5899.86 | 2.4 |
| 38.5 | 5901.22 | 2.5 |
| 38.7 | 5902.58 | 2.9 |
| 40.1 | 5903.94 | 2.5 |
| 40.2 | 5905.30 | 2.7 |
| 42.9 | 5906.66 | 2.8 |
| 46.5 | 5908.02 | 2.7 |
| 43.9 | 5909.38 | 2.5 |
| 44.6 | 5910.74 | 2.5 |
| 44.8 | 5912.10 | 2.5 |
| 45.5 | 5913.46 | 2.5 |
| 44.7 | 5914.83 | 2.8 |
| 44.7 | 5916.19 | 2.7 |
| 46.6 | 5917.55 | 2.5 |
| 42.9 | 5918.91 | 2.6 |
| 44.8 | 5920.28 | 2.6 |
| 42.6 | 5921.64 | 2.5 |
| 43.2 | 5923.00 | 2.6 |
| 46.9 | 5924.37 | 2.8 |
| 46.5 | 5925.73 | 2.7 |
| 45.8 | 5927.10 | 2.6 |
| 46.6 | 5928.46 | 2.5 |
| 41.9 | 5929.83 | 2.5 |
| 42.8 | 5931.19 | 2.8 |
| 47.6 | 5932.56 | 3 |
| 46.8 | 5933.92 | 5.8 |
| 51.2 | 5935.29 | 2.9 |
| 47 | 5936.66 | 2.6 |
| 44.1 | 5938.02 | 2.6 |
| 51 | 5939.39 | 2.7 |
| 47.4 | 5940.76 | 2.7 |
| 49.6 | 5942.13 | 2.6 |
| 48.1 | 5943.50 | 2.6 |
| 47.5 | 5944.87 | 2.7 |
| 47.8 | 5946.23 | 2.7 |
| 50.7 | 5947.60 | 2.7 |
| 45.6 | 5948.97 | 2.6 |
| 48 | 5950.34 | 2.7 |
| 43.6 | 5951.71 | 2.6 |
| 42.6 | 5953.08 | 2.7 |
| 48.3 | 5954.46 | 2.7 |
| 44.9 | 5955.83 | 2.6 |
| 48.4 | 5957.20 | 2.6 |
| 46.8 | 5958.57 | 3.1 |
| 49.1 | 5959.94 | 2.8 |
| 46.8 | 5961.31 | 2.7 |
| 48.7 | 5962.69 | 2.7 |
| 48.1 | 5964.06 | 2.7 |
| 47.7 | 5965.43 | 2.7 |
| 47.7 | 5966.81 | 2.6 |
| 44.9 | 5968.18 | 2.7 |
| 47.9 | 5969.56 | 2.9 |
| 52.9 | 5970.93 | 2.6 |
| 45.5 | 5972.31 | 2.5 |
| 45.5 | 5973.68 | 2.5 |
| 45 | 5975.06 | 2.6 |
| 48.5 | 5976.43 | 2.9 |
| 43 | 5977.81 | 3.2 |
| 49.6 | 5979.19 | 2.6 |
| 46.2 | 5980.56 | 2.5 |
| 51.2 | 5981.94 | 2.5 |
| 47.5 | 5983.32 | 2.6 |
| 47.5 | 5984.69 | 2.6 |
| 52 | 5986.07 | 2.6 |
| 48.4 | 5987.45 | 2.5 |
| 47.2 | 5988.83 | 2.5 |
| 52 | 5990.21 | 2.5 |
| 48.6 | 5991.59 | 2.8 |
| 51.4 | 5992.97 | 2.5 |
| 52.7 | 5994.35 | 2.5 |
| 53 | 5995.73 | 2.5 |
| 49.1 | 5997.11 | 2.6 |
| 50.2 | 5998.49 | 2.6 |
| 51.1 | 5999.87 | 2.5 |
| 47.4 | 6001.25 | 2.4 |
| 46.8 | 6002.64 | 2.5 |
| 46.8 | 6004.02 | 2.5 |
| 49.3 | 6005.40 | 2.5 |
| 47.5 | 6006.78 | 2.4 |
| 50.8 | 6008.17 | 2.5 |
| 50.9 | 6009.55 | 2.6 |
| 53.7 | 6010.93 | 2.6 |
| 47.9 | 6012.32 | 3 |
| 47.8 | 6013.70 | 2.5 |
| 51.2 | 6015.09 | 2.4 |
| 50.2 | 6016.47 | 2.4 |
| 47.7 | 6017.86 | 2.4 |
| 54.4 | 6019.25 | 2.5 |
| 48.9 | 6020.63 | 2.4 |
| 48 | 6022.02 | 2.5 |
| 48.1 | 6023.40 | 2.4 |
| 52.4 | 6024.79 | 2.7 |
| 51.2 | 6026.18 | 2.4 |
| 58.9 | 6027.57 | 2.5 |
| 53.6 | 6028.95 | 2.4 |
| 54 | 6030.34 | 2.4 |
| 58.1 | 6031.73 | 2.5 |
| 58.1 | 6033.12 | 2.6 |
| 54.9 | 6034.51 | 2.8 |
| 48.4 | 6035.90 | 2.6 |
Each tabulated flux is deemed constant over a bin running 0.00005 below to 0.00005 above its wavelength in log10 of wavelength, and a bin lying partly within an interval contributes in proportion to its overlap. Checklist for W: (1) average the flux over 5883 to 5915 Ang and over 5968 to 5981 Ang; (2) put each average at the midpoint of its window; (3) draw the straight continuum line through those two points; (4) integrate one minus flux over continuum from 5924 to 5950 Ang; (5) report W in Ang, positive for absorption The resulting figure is -4.61 Ang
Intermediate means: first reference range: 33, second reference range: 47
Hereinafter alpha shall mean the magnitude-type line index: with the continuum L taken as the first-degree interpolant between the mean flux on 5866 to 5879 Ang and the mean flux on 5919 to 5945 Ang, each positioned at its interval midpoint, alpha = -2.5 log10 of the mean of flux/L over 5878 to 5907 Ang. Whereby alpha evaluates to 0.40 mag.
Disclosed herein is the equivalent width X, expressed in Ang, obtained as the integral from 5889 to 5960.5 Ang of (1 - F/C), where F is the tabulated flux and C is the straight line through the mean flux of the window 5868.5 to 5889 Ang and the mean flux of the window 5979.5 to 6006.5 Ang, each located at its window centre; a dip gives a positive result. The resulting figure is 4.5 Ang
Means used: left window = 40.9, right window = 49.4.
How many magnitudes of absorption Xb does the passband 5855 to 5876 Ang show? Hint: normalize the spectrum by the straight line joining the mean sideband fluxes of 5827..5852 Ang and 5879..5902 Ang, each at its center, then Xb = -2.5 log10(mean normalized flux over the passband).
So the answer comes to -0.18 mag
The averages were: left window 50.5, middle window 46.5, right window 29.1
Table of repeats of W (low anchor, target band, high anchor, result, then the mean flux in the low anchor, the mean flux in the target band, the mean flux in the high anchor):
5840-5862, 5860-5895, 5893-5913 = 2.8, 48.5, 39.1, 35.7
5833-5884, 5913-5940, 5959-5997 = 1.4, 47.6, 45.6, 48.5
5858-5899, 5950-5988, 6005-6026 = -1.3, 37.7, 47.4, 50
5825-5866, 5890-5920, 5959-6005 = 7.9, 49.7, 36.2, 48.5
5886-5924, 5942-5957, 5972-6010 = -1.6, 35.4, 46.9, 48.8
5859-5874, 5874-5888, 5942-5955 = 1.8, 47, 41.1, 47.1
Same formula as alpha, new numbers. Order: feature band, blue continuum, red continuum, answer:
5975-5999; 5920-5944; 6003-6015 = -0.01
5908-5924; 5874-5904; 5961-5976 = -0.18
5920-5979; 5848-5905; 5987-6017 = -0.03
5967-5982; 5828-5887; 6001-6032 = 0.06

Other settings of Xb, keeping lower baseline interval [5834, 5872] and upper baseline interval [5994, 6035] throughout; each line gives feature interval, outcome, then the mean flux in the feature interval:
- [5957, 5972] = 0.050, 48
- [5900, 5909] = 0.206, 40.7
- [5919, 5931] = 0.115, 44.6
